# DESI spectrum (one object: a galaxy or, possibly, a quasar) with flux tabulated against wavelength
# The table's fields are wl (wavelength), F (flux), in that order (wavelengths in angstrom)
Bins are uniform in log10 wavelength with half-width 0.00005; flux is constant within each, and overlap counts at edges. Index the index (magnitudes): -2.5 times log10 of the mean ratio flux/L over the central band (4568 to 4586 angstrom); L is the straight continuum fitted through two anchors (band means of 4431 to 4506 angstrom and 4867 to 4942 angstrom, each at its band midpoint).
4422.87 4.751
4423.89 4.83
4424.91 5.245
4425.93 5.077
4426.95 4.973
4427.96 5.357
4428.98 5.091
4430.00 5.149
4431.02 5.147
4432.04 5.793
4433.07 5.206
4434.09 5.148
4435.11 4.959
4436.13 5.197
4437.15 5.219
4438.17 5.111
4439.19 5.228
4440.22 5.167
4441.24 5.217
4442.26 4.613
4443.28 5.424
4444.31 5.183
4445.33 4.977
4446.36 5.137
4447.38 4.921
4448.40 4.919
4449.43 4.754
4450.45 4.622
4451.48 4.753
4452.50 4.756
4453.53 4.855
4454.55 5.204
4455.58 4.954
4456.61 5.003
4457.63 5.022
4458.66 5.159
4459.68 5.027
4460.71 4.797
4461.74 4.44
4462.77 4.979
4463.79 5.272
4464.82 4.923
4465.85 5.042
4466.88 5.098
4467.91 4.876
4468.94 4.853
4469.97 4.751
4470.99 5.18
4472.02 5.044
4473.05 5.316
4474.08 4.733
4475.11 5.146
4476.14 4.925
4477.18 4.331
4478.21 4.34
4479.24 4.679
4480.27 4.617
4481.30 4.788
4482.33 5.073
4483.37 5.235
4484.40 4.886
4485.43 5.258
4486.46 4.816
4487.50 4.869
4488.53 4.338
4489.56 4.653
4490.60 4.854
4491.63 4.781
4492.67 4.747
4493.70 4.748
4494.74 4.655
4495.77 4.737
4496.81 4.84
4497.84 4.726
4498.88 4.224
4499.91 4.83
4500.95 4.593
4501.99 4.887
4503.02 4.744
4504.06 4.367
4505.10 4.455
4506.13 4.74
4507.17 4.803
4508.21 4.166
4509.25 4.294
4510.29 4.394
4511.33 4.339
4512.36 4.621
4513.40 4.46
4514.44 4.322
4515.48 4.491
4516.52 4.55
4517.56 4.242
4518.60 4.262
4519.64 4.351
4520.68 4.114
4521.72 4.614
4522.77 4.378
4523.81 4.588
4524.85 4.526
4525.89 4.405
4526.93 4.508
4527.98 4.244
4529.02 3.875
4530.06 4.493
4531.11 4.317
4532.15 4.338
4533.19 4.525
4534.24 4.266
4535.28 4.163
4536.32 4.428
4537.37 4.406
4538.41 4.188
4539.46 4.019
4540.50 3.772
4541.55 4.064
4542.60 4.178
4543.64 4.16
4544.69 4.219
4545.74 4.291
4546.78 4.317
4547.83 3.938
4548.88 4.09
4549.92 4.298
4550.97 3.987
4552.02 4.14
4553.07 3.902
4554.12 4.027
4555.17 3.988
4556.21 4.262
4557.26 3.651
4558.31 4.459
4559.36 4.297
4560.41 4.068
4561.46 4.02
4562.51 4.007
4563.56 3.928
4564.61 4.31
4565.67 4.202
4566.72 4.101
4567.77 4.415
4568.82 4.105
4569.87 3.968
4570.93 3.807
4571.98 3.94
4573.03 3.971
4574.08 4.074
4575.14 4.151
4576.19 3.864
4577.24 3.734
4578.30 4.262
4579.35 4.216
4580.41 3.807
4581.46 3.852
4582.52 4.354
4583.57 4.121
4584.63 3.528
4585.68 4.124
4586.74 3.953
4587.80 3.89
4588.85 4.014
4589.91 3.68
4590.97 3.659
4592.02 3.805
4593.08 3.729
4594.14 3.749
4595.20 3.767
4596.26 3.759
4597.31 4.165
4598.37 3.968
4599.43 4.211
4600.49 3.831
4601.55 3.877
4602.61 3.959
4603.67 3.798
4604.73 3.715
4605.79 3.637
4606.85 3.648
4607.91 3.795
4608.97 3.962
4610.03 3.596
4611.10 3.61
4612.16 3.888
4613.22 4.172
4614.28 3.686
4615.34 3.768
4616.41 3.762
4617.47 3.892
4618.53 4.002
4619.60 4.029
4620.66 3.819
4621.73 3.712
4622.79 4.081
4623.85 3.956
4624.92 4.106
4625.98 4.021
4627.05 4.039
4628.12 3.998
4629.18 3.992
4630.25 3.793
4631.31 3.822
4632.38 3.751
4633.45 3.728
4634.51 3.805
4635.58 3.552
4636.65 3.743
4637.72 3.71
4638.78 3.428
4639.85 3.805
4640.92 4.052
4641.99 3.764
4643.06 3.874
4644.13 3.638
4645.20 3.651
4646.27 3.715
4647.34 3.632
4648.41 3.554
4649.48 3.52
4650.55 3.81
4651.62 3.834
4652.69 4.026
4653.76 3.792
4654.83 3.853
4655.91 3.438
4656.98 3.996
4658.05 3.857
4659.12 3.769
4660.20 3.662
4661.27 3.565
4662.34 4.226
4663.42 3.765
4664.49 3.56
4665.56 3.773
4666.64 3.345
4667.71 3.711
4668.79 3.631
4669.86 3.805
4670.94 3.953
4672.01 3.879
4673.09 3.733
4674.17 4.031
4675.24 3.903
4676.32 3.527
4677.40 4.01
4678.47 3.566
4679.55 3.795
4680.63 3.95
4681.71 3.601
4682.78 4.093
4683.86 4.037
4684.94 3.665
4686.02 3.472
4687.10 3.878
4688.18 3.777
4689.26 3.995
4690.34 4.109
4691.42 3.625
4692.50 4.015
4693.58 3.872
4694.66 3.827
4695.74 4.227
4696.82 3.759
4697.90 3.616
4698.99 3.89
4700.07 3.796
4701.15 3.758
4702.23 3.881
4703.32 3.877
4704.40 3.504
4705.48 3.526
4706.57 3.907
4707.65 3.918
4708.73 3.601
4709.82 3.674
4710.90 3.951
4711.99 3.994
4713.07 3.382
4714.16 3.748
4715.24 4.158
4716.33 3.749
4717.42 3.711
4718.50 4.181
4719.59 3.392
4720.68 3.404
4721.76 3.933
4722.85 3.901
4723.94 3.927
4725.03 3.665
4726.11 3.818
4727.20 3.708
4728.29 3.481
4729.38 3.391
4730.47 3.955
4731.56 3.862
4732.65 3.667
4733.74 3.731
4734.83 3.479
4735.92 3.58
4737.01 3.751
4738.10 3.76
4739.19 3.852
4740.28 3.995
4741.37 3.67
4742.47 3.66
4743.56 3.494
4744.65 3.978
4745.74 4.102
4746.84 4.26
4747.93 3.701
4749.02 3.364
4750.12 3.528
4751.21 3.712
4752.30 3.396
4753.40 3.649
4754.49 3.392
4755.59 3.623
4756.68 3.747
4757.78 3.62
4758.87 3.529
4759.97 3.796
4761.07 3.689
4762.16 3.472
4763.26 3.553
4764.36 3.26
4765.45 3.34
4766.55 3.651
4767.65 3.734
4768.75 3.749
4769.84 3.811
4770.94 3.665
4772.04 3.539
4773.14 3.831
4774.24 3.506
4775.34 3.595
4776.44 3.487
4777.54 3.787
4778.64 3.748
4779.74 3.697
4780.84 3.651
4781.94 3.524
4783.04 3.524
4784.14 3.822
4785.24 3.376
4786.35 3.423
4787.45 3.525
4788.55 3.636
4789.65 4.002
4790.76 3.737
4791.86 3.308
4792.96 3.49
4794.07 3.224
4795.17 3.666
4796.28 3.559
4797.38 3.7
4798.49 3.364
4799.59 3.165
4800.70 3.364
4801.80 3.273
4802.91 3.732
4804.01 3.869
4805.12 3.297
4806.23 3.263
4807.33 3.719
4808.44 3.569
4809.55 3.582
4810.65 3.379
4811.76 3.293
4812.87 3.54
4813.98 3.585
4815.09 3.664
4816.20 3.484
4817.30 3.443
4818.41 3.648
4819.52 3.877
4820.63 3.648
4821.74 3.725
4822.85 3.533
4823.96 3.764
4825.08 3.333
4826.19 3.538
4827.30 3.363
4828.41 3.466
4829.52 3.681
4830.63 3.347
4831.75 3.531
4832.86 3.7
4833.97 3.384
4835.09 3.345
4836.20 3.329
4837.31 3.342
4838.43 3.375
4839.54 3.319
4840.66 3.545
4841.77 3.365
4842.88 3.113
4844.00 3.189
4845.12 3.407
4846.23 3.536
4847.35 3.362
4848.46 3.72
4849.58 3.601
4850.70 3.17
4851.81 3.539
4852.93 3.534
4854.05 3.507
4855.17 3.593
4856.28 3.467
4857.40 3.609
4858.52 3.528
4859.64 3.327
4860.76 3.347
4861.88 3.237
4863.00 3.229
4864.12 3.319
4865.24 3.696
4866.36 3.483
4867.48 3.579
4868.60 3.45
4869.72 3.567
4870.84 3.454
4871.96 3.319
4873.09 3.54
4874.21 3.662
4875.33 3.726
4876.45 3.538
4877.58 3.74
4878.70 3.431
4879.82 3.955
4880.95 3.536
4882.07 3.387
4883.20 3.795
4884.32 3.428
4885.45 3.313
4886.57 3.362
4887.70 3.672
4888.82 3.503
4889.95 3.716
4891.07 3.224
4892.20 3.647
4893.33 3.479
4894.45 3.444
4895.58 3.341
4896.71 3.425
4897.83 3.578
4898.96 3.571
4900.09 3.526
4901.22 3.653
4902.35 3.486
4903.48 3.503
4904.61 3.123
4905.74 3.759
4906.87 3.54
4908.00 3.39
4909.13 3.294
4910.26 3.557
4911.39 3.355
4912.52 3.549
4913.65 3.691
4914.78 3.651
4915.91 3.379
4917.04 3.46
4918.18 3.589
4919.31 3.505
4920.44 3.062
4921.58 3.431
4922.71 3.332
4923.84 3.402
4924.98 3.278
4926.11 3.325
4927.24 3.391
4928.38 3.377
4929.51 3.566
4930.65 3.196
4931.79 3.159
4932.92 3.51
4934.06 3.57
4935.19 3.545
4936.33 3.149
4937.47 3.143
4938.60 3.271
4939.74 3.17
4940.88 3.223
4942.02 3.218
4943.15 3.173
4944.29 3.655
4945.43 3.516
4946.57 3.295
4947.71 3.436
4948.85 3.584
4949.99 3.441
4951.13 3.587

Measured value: 0.14 mag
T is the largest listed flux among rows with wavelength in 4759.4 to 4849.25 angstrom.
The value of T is 4.002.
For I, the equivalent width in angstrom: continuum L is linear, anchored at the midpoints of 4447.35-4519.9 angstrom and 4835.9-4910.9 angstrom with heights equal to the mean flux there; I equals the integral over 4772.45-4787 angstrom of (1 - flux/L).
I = 0.66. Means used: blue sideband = 4.75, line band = 3.61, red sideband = 3.48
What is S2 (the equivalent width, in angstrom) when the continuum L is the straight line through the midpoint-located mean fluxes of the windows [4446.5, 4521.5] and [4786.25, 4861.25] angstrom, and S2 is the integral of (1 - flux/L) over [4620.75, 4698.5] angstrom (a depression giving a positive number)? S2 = 5.6 angstrom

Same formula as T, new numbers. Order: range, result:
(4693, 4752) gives 4.26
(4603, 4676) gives 4.226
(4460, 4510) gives 5.316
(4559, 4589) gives 4.415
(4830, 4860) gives 3.72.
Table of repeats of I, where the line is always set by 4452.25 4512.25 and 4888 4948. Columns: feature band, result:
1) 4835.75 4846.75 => 0.9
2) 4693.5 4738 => 3.3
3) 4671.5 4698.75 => 2.1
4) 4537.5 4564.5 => 2.8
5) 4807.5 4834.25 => 1.3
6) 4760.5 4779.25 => 1.3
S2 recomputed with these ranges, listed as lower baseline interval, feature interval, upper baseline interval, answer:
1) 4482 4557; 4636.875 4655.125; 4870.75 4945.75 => 1.6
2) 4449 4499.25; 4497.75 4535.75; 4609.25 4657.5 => 1.2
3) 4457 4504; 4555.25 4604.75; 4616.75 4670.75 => 2.6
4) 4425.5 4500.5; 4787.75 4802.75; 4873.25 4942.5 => 1.3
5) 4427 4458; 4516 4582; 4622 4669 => 3.4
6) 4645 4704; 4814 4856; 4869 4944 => 0.8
